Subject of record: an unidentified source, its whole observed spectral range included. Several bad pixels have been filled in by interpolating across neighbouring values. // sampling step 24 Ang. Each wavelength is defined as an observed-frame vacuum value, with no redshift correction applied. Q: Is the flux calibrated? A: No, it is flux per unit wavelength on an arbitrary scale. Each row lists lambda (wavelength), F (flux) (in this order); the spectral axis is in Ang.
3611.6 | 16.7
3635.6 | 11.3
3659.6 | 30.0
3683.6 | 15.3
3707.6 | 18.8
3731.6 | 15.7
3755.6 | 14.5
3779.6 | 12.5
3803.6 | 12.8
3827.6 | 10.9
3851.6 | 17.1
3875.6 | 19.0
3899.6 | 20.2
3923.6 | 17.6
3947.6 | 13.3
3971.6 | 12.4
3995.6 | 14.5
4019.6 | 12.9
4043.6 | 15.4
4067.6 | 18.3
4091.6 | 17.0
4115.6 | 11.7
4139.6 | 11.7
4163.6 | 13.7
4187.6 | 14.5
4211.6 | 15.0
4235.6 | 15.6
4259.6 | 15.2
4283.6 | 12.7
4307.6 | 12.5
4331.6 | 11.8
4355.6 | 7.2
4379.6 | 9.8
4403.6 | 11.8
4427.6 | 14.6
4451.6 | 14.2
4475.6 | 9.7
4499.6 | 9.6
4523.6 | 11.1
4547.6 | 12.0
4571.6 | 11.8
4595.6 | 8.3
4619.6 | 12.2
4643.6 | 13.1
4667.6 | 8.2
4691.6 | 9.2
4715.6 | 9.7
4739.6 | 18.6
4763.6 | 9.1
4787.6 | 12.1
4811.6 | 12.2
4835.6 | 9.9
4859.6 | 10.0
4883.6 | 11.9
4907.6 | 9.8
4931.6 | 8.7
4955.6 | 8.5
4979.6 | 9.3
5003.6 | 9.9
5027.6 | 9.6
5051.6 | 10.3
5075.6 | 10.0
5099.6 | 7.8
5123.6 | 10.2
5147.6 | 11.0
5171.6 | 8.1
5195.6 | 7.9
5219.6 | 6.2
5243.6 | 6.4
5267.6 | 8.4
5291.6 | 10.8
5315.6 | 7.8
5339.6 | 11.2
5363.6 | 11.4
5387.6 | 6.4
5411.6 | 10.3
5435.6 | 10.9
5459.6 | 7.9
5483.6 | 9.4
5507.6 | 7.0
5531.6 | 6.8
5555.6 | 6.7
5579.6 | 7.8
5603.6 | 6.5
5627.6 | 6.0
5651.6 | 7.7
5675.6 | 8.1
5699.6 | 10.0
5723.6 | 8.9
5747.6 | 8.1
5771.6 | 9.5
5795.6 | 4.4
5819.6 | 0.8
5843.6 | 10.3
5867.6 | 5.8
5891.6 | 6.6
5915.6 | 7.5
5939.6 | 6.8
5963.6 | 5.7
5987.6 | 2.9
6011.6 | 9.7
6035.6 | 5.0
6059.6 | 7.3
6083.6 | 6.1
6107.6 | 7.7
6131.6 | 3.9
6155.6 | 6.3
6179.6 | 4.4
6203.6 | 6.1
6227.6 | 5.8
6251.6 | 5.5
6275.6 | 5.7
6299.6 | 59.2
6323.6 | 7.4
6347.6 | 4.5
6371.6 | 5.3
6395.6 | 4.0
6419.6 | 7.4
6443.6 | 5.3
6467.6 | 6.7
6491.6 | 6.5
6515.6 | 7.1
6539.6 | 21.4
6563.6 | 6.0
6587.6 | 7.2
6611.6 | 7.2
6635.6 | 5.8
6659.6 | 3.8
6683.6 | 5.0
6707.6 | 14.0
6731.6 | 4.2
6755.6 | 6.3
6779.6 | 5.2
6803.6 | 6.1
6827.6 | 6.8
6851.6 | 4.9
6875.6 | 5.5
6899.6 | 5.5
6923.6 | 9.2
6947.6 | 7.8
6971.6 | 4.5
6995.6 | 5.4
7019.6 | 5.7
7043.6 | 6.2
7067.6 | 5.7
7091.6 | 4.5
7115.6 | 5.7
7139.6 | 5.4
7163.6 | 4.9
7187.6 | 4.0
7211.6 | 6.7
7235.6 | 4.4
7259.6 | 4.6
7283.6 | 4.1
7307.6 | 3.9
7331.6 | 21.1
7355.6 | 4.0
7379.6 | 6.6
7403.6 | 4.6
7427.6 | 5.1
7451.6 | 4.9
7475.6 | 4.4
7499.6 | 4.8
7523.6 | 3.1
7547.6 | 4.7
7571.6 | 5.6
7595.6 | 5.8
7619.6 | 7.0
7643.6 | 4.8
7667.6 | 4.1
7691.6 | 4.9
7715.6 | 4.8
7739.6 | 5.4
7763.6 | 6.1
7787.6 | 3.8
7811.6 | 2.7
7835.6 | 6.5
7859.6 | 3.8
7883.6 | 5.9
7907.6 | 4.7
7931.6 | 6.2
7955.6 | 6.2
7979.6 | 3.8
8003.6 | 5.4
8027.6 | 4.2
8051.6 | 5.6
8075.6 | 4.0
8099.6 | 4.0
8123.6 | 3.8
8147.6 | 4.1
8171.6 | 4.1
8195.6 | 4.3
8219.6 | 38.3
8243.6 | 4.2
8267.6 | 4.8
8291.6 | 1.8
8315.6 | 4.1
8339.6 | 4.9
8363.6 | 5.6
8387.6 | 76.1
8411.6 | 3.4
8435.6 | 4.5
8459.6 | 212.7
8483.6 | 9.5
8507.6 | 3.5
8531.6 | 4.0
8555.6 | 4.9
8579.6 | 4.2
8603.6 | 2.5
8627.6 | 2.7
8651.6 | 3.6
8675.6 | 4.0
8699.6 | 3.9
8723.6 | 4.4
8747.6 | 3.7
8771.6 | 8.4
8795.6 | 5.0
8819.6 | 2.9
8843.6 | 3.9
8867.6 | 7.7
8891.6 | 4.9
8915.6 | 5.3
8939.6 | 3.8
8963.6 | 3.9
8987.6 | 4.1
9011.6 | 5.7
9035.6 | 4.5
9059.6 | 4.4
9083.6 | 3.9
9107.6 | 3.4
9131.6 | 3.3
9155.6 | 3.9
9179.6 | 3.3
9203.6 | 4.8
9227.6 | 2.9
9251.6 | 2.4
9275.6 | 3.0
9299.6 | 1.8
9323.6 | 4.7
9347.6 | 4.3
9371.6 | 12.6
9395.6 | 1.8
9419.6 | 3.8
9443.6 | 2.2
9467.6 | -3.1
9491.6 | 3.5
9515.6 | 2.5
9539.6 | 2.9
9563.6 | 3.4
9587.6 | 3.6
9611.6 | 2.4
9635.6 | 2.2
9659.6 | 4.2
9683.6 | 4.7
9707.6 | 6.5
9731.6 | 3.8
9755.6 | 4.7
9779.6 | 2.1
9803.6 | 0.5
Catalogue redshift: 0.690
